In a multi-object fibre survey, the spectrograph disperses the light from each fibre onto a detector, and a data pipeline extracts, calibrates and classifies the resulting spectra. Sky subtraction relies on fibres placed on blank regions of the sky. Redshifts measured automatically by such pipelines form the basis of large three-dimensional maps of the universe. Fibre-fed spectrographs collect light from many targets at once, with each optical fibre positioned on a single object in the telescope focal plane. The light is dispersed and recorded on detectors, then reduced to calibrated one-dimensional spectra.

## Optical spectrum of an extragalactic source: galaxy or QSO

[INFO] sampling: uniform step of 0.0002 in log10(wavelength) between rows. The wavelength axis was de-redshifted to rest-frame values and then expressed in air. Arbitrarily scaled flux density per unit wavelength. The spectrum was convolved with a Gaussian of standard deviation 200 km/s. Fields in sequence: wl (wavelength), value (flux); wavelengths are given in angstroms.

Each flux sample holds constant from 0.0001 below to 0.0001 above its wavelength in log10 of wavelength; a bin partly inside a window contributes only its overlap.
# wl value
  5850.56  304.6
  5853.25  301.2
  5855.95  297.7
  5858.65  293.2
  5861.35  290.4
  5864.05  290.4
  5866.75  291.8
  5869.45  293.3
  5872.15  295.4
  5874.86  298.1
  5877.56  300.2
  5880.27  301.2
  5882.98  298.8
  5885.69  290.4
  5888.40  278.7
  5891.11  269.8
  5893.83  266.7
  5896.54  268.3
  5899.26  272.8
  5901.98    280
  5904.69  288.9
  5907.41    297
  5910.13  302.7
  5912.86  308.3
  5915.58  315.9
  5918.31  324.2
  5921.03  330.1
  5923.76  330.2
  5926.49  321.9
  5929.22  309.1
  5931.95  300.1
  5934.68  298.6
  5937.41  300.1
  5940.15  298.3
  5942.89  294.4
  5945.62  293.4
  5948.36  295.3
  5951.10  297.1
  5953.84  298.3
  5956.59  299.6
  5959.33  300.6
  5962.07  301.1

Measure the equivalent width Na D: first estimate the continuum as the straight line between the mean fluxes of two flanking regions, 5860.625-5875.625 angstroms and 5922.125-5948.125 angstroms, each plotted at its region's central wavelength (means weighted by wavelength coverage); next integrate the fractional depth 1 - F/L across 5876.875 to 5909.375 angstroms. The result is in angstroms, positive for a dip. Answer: 1.4 angstroms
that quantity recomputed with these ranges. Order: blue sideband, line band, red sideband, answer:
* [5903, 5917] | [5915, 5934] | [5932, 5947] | -1.2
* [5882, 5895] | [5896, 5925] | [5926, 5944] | -1.1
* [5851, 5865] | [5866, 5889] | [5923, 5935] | 0.4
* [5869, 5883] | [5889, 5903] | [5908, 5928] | 1.6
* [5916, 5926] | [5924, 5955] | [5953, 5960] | 1.1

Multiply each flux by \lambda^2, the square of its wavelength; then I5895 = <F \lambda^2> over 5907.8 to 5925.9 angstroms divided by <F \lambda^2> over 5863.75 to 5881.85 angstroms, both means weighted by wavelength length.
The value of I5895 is 1.09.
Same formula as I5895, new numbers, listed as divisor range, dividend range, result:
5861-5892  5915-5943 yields 1.09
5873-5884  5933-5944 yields 1.02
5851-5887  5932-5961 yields 1.03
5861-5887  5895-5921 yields 1.02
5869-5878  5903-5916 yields 1.03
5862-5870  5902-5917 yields 1.05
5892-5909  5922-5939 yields 1.12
